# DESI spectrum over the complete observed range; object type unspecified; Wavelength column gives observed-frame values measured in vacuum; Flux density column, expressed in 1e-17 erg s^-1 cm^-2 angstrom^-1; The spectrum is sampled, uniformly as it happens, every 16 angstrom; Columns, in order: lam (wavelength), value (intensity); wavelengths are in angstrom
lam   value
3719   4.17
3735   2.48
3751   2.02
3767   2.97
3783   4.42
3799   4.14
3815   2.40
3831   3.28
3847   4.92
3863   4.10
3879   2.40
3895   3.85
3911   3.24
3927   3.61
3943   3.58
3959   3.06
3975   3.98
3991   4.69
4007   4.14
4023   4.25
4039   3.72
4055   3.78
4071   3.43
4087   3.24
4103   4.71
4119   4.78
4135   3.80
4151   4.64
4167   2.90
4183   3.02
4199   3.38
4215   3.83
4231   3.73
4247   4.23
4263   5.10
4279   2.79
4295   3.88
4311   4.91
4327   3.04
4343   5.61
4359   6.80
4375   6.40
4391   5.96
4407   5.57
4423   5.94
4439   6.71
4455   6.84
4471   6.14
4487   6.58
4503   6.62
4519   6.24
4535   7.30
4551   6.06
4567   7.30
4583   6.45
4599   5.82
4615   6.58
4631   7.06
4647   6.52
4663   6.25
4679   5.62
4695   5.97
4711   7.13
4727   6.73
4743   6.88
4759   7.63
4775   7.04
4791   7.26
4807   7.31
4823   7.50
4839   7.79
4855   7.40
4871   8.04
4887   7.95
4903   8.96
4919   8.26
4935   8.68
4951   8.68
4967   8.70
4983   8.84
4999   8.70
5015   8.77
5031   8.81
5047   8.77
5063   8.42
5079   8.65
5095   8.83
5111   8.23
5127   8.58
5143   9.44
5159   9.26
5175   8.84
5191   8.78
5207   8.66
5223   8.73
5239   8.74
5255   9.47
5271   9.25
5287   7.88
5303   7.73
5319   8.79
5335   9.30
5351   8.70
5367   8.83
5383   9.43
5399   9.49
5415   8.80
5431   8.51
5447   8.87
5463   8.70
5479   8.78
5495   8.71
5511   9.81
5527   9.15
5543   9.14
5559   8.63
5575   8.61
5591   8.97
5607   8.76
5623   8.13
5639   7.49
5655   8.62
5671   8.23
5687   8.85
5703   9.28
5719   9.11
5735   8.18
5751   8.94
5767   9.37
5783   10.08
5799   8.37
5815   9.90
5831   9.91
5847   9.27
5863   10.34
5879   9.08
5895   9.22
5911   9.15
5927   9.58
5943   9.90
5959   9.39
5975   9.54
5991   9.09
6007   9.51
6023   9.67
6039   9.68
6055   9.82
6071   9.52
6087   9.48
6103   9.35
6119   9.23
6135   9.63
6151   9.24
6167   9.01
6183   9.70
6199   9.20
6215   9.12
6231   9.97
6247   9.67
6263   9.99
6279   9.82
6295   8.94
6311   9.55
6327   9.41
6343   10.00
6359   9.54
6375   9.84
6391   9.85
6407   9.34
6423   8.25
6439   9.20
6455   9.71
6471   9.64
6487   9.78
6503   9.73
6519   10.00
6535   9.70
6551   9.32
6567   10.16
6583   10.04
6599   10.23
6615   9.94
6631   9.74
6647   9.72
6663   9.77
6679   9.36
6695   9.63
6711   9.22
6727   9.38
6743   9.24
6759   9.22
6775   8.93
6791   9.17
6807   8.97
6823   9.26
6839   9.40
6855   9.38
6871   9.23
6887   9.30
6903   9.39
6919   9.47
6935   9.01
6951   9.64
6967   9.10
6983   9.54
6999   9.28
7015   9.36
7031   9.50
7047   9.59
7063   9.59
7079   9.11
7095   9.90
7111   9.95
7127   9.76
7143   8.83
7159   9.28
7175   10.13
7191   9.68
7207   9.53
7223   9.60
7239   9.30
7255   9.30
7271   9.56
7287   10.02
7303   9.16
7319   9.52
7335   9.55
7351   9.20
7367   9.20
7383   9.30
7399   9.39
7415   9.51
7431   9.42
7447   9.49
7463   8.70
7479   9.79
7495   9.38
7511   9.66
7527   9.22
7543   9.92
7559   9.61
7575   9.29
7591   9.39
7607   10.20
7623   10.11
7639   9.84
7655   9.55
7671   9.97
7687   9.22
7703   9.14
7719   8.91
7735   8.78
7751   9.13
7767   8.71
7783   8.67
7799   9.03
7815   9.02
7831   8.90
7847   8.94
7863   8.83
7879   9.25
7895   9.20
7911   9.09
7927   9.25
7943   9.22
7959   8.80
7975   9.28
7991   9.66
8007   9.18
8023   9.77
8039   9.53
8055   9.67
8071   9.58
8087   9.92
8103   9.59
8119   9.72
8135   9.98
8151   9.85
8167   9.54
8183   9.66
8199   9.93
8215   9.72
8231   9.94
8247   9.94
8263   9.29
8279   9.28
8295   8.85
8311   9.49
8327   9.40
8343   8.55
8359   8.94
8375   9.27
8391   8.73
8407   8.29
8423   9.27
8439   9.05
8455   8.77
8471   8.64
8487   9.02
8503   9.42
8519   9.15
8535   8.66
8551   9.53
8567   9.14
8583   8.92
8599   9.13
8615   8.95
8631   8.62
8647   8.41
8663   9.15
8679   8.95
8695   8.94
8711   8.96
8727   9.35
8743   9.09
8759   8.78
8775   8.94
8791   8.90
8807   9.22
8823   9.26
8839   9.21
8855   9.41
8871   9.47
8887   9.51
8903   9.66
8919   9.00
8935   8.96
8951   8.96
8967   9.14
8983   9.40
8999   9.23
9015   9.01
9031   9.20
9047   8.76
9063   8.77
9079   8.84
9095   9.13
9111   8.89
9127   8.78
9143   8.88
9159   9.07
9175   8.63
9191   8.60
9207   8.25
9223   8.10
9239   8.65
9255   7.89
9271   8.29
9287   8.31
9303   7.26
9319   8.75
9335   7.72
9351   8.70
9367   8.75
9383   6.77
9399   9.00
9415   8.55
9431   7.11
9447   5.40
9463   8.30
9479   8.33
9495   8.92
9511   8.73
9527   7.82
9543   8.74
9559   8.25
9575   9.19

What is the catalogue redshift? 0.09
